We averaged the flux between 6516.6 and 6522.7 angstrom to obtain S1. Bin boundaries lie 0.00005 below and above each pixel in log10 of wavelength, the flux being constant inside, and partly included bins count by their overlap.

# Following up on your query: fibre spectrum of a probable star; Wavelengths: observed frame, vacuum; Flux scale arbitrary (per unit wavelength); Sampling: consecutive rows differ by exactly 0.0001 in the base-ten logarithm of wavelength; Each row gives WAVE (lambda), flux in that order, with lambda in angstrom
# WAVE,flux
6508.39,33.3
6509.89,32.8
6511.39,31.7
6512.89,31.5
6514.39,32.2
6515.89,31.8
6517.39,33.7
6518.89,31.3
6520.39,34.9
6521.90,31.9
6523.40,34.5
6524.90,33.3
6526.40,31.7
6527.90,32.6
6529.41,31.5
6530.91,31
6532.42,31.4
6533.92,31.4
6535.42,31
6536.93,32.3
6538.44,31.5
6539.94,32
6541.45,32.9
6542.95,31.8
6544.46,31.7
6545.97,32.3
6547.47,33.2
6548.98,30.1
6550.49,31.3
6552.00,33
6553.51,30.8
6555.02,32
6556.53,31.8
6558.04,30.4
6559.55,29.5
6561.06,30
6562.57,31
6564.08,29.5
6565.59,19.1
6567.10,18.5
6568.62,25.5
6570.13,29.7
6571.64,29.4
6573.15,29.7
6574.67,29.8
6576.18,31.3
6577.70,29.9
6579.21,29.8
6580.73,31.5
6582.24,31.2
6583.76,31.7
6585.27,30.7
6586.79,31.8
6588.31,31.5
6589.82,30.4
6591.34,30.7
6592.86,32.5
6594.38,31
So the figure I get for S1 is 32.9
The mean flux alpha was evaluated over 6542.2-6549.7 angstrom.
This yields 31.8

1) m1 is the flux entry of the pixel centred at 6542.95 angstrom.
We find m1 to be 31.8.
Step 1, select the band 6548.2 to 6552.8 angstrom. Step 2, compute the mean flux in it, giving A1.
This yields 31.4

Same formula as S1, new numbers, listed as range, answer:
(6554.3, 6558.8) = 31.4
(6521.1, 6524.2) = 33.2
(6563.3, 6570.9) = 24.5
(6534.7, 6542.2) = 31.9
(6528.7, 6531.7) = 31.2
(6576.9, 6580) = 29.8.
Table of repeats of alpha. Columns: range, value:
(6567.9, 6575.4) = 28.8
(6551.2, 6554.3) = 31.9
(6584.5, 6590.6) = 31.1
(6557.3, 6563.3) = 30.2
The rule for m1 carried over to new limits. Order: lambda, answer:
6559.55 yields 29.5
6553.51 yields 30.8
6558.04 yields 30.4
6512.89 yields 31.5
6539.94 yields 32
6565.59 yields 19.1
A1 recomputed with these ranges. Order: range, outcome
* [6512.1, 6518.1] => 32.3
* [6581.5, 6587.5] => 31.3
